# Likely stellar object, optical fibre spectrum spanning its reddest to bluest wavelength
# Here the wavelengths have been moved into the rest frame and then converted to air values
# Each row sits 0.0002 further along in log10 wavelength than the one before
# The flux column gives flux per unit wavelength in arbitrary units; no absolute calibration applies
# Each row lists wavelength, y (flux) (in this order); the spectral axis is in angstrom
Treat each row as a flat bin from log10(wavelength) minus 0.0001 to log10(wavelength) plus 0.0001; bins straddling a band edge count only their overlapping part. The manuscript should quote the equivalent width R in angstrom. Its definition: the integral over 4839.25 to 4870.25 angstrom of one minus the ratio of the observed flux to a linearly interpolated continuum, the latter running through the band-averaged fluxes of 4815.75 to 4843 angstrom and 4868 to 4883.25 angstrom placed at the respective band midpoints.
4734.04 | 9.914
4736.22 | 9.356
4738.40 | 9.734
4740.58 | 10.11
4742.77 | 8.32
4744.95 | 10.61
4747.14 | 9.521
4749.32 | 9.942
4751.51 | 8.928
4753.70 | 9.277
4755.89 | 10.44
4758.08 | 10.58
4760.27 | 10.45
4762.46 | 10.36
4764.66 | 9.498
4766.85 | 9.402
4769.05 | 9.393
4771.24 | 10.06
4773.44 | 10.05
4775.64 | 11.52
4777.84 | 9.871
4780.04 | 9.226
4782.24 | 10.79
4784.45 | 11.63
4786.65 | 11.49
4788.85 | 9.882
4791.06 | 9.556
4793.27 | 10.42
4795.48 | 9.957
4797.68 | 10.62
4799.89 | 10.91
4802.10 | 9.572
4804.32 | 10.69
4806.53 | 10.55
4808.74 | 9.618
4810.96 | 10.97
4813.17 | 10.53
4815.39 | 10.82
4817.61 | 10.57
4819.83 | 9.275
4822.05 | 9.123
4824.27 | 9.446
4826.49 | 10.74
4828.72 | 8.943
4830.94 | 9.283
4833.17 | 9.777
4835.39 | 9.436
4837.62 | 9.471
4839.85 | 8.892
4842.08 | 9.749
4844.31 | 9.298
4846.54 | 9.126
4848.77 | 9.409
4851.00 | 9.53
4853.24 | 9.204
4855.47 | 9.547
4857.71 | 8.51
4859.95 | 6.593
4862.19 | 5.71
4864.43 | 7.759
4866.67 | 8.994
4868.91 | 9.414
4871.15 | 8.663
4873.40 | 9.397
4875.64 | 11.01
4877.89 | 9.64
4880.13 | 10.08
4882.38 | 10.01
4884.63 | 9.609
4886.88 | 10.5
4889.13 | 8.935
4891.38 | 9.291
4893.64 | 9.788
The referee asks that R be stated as 3.2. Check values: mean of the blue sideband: 9.59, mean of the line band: 8.69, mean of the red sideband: 9.75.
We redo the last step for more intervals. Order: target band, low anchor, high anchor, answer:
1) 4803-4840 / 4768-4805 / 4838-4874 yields -1.5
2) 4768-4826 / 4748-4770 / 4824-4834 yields -3.2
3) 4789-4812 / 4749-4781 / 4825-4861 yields -1.6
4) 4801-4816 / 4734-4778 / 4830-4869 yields -1.7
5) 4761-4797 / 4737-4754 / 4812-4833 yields -1.9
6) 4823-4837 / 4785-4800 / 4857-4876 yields -0.3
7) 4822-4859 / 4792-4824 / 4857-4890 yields 0.9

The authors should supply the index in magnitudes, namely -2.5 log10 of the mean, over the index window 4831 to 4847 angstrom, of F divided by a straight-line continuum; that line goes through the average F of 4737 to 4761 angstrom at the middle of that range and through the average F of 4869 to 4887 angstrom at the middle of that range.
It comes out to 0.05 mag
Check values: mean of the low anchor 9.8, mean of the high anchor 9.8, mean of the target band 9.4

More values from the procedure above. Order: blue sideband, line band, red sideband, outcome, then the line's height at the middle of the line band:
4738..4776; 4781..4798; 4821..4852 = -0.089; 9.7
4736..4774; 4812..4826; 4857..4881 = -0.094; 9.18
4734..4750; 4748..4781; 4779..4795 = 0.011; 10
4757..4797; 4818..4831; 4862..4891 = 0.029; 9.8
